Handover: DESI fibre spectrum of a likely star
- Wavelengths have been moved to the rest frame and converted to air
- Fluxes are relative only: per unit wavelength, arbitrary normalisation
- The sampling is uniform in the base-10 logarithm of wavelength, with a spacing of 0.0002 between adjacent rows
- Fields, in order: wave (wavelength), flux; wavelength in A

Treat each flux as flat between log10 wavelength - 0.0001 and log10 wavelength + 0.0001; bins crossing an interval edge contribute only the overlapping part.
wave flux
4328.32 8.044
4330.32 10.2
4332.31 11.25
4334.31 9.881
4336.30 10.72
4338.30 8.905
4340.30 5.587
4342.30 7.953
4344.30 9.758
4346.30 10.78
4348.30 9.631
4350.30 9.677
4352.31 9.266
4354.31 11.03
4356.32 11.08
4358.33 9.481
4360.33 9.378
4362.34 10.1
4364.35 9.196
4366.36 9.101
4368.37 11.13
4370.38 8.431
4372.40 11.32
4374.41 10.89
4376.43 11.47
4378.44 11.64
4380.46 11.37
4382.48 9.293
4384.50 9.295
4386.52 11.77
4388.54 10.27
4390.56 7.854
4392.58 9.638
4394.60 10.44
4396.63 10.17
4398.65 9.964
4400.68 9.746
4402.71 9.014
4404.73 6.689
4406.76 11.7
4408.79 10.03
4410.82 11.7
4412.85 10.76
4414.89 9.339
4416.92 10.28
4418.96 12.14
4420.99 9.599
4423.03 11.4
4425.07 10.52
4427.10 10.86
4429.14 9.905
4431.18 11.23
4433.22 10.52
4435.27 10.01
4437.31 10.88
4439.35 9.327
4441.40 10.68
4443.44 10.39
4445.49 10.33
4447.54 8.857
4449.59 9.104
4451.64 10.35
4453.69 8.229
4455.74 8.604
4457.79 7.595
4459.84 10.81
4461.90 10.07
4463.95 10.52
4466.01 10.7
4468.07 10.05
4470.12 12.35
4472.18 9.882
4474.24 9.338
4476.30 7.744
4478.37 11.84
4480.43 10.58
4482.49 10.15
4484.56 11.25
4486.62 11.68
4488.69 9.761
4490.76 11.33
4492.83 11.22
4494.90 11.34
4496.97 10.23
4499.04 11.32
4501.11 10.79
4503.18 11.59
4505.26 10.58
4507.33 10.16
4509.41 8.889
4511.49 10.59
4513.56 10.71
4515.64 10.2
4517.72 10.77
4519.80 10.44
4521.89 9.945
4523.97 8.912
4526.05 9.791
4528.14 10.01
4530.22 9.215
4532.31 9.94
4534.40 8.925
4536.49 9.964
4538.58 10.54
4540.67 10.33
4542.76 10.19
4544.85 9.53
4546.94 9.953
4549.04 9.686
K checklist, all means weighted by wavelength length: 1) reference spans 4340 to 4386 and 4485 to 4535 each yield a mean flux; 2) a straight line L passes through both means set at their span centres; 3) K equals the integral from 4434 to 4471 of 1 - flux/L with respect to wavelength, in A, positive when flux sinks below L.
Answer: 1.0 A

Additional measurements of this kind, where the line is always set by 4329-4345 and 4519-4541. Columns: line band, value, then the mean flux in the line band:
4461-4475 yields -1.20 A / 10.4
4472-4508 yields -3.50 A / 10.6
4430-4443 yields -1.24 A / 10.4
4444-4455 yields 0.19 A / 9.39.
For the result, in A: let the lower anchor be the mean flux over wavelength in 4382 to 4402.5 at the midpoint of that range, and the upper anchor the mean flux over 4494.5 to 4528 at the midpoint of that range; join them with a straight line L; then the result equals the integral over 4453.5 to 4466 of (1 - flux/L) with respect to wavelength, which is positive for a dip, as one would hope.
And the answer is 0.8 A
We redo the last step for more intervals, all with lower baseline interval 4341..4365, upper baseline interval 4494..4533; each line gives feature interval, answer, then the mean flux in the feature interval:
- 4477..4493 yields -1.1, 10.9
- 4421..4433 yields -0.8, 10.7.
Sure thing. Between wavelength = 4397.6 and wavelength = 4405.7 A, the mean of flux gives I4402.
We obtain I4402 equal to 8.88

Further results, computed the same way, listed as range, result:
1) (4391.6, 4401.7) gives 9.99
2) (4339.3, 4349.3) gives 8.75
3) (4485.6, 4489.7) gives 10.7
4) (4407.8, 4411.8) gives 10.9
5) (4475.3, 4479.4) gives 9.79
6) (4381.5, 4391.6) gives 9.7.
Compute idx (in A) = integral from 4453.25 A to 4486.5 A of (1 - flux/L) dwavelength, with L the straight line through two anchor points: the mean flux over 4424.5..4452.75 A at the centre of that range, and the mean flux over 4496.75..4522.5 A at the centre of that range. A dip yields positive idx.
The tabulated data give 0.9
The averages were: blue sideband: 10.2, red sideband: 10.5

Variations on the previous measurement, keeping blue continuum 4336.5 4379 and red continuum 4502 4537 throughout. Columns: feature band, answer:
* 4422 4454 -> -0.9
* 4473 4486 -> -0.3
